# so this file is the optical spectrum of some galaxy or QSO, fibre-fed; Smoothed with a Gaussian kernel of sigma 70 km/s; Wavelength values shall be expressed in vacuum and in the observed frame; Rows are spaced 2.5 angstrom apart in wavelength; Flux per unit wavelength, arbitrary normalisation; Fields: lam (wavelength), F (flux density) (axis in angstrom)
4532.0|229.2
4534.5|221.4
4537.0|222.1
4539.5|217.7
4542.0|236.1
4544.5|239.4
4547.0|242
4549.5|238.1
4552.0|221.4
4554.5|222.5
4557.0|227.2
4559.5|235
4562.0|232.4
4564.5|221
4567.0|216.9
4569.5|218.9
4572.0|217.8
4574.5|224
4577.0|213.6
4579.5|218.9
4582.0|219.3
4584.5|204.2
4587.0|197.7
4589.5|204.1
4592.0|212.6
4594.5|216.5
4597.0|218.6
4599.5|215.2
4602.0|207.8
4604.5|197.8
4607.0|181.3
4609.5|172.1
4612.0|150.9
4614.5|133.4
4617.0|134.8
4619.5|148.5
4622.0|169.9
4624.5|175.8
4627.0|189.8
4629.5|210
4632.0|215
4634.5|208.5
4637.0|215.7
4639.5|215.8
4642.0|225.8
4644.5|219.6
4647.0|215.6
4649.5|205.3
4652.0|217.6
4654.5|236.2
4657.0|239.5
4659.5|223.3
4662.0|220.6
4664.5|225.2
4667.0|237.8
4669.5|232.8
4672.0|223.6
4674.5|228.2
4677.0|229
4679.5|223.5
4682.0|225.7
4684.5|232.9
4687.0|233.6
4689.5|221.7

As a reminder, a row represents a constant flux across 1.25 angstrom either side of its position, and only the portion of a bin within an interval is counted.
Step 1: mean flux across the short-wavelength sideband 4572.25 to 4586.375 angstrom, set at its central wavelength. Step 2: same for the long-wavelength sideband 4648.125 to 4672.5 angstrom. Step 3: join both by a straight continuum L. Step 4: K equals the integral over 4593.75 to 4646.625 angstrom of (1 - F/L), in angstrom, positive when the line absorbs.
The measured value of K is 6.98 angstrom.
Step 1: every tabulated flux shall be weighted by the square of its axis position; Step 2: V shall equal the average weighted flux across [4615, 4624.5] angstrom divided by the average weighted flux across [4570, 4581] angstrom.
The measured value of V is 0.71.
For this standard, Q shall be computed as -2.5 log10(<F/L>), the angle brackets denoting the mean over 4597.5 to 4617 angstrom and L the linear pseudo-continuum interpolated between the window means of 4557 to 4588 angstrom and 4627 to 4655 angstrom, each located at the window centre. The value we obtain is 0.213 mag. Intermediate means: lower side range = 219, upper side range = 215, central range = 178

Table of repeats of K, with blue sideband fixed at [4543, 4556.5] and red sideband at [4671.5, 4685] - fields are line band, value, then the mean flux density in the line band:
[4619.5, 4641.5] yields 3.0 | 198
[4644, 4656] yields 0.5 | 219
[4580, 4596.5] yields 1.5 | 210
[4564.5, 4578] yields 0.8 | 219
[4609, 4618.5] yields 3.5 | 146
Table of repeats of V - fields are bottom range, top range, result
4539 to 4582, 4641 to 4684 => 1.04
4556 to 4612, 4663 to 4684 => 1.13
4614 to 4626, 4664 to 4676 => 1.52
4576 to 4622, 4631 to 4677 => 1.20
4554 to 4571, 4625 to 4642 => 0.96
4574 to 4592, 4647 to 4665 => 1.09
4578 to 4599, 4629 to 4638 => 1.02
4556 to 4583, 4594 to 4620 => 0.82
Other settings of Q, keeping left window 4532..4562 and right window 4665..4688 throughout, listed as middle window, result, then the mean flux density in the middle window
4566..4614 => 0.125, 205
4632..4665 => 0.044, 220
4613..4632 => 0.332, 169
